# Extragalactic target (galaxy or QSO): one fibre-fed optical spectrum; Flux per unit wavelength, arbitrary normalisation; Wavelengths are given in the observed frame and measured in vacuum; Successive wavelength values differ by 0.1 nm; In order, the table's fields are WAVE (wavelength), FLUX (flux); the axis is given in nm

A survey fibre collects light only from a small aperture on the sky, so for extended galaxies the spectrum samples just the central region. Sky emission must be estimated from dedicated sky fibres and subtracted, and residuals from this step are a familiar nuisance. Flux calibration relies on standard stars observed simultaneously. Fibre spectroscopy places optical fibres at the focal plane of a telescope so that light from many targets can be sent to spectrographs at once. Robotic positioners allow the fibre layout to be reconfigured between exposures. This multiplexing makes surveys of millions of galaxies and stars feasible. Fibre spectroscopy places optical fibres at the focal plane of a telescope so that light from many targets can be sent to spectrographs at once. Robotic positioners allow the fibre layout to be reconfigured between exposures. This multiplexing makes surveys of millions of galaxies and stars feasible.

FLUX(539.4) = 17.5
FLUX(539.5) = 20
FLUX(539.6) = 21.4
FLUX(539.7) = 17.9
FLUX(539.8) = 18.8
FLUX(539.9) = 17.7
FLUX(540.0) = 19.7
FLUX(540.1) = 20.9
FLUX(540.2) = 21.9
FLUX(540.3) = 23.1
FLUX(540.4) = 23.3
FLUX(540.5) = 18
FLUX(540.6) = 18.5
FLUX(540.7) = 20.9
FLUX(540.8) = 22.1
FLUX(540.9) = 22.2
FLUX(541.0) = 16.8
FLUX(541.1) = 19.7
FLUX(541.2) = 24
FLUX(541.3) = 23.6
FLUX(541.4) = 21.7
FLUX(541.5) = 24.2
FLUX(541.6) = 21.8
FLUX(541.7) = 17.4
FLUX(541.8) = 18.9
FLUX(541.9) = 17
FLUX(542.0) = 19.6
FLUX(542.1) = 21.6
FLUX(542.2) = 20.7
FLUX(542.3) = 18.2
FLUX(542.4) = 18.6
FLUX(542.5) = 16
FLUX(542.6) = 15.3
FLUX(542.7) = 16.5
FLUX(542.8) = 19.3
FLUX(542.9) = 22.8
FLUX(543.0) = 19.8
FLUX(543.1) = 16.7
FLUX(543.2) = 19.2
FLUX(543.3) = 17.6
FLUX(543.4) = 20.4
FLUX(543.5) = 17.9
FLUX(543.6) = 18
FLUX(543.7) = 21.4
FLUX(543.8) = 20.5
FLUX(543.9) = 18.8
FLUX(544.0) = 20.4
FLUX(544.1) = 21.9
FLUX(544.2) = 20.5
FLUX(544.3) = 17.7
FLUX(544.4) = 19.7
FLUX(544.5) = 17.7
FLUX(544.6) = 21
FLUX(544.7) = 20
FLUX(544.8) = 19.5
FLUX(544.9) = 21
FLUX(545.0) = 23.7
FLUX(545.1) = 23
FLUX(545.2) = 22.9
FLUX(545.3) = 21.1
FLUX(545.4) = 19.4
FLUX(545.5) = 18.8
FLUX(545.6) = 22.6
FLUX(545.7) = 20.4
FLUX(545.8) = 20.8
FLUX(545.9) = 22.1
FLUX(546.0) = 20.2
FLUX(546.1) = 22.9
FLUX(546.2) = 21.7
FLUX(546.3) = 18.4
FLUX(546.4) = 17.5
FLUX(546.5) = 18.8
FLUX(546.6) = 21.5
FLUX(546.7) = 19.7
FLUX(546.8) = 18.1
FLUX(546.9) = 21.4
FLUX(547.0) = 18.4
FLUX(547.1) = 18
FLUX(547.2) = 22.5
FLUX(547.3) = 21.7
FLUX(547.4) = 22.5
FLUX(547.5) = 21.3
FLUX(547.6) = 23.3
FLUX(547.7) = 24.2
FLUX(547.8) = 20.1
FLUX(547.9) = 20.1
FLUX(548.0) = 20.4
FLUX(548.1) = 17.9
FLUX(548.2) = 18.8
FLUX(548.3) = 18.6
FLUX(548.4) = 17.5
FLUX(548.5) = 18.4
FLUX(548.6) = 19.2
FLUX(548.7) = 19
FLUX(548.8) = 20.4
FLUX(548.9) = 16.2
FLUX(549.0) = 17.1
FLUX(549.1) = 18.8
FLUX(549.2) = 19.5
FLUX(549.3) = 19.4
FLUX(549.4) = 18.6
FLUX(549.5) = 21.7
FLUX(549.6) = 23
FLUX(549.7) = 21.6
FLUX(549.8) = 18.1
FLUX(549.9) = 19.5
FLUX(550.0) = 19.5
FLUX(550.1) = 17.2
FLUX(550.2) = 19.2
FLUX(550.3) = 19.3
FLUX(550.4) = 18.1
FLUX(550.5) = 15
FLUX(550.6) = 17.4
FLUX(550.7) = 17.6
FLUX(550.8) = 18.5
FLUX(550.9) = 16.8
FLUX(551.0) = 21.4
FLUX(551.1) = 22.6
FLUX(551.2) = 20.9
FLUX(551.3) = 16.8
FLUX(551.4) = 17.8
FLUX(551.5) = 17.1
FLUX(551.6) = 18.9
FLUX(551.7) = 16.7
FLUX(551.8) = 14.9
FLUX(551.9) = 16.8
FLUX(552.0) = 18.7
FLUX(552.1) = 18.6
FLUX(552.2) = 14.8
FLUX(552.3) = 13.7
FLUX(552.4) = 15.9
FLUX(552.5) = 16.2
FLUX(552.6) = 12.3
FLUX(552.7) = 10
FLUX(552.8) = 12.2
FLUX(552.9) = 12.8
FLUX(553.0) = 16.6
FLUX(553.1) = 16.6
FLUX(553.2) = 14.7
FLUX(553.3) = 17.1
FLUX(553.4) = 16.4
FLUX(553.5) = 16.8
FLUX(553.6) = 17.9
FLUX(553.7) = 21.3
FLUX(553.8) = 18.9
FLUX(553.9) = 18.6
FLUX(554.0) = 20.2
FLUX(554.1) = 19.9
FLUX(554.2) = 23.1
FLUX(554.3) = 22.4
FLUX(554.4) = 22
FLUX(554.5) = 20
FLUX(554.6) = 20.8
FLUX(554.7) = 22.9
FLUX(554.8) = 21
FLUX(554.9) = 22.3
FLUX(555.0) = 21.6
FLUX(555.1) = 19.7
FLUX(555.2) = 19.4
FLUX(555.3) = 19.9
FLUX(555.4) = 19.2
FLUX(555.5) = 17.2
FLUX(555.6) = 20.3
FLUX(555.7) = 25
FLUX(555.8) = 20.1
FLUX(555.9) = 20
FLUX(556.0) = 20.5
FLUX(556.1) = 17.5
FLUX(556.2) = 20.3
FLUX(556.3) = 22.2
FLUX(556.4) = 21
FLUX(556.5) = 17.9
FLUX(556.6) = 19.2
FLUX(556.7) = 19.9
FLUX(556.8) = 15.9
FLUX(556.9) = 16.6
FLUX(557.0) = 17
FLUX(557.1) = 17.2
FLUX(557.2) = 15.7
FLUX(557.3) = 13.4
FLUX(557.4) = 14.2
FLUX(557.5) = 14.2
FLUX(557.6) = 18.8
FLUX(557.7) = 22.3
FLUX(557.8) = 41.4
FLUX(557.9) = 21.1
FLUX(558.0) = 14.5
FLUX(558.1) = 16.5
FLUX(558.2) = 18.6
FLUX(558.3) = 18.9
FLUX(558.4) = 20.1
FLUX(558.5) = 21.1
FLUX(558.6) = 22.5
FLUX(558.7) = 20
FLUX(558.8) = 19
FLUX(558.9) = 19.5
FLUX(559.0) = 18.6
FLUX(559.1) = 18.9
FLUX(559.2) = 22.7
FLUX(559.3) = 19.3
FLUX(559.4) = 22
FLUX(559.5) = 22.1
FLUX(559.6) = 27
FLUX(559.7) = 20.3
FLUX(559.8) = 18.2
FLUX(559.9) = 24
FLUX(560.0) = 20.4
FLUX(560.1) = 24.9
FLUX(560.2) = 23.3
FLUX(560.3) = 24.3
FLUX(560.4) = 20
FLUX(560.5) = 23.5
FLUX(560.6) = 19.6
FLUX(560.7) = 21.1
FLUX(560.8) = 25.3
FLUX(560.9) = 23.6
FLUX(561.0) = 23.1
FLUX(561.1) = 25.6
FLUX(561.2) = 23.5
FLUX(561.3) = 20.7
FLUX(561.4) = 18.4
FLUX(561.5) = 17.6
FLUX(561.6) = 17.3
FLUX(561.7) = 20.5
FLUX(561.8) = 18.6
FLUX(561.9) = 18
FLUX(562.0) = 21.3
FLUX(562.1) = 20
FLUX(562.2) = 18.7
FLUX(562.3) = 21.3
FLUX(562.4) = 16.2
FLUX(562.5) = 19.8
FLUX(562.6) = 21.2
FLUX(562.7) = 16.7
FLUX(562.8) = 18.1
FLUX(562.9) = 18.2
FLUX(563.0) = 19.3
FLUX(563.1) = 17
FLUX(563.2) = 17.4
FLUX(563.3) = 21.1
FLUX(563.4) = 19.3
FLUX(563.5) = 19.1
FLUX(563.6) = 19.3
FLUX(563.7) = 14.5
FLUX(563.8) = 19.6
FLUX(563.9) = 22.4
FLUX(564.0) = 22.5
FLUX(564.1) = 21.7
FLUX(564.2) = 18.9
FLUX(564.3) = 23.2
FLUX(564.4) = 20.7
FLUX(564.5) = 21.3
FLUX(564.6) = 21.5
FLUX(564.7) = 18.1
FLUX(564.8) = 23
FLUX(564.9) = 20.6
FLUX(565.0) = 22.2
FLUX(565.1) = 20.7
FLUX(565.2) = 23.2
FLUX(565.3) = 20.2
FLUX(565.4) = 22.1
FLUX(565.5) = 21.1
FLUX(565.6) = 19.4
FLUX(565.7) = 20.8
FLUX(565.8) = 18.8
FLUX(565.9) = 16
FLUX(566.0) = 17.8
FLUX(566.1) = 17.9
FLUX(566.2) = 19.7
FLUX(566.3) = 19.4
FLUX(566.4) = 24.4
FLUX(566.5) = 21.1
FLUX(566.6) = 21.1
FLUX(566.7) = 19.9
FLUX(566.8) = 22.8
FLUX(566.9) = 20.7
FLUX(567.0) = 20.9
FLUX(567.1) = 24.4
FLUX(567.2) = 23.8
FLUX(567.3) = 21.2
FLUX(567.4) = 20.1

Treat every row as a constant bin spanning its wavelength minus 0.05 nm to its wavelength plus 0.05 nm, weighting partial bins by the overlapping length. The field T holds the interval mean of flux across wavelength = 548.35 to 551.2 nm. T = 19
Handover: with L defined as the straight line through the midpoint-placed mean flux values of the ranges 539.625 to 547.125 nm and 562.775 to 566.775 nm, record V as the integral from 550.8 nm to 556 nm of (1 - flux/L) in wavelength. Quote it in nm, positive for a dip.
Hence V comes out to 0.425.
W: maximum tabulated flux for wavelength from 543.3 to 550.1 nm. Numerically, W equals 24.2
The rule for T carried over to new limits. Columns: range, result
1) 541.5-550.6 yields 19.7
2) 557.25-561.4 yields 21.1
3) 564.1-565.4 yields 21.2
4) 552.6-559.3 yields 19.1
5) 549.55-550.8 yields 18.8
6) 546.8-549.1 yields 19.8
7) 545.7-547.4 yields 20.3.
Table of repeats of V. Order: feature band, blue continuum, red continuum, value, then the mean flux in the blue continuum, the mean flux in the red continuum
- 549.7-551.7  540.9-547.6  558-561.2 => 0.20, 20.1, 21.3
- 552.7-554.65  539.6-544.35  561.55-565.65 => 0.17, 19.8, 19.9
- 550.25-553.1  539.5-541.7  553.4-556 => 0.52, 20.8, 20.3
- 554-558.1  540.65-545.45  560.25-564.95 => 0.05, 20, 20.3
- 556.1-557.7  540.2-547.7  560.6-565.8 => 0.20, 20.2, 20.3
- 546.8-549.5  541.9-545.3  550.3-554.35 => -0.19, 19.6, 17.3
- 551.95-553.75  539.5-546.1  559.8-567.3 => 0.41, 20.1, 20.6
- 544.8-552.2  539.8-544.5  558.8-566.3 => 0.16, 19.8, 20.4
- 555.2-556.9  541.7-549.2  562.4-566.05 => 0.01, 19.8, 19.9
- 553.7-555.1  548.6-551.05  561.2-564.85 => -0.14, 18.9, 19.6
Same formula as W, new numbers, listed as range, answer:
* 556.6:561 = 41.4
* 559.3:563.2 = 27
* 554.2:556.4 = 25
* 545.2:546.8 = 22.9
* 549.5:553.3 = 23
